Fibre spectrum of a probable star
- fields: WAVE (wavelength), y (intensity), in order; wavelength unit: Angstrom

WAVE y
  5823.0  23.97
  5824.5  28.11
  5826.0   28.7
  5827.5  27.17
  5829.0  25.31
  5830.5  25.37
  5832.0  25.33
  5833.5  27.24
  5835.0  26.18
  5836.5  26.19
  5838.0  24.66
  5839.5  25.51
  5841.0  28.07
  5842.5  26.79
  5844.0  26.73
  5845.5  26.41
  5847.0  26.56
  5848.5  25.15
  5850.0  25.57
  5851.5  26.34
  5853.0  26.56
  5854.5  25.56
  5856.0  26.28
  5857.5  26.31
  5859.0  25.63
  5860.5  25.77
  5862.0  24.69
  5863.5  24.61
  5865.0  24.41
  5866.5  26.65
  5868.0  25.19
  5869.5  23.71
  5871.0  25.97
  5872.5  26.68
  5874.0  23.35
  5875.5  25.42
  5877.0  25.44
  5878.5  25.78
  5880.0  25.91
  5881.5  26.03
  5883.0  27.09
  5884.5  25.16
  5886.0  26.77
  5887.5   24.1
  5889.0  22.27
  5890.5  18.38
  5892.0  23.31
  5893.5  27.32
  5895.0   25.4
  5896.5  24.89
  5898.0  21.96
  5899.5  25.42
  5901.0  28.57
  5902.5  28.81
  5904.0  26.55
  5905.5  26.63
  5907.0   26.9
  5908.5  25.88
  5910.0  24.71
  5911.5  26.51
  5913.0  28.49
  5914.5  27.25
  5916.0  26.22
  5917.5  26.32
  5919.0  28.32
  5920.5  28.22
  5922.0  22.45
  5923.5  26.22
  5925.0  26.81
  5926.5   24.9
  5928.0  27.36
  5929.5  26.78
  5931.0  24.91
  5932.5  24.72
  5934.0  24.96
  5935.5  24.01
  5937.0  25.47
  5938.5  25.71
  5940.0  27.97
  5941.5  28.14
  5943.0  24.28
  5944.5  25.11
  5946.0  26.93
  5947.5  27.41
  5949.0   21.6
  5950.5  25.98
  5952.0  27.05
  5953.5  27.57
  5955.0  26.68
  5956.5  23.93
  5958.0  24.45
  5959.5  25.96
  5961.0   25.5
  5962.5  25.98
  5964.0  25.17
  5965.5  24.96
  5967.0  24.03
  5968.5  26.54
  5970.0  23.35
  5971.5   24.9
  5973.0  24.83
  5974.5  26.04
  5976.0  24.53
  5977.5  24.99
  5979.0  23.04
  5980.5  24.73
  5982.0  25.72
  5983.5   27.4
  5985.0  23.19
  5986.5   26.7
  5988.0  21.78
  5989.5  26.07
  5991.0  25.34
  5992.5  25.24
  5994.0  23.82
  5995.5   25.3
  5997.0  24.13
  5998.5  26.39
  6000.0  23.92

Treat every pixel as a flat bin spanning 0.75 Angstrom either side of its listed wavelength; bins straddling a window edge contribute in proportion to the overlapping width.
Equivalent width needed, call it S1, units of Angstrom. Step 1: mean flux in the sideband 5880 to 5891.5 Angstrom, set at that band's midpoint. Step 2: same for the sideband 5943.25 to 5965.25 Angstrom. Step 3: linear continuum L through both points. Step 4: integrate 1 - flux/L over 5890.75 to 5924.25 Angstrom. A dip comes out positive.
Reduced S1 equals -1.80 Angstrom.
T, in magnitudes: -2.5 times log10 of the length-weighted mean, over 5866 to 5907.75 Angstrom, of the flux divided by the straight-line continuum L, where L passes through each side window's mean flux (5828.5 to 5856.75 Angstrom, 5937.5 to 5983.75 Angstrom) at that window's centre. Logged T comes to 0.02 mag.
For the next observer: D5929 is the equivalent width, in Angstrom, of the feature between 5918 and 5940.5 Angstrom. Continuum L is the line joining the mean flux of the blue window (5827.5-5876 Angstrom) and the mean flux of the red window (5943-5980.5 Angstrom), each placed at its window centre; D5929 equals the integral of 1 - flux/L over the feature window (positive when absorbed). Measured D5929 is -0.4 Angstrom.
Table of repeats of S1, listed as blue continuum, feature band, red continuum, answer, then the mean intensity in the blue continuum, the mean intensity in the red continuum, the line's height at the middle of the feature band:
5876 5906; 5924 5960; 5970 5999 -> -1.0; 25.3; 24.9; 25.1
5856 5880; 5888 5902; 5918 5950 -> 0.7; 25.4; 25.8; 25.5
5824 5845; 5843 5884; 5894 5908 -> 1.0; 26.5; 26.1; 26.3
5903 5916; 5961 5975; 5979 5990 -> 0.1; 26.6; 24.9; 25.3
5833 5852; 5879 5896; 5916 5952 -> 0.9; 26.2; 25.9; 26.1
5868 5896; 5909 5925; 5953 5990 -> -1.0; 24.9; 25.1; 25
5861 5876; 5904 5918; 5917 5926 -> -0.2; 25.1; 26.4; 26.1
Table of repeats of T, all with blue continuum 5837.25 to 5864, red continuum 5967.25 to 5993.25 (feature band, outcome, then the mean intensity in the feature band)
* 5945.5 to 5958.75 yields -0.023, 25.7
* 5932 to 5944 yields -0.016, 25.7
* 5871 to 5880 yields 0.014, 25.4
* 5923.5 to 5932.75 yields -0.027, 26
